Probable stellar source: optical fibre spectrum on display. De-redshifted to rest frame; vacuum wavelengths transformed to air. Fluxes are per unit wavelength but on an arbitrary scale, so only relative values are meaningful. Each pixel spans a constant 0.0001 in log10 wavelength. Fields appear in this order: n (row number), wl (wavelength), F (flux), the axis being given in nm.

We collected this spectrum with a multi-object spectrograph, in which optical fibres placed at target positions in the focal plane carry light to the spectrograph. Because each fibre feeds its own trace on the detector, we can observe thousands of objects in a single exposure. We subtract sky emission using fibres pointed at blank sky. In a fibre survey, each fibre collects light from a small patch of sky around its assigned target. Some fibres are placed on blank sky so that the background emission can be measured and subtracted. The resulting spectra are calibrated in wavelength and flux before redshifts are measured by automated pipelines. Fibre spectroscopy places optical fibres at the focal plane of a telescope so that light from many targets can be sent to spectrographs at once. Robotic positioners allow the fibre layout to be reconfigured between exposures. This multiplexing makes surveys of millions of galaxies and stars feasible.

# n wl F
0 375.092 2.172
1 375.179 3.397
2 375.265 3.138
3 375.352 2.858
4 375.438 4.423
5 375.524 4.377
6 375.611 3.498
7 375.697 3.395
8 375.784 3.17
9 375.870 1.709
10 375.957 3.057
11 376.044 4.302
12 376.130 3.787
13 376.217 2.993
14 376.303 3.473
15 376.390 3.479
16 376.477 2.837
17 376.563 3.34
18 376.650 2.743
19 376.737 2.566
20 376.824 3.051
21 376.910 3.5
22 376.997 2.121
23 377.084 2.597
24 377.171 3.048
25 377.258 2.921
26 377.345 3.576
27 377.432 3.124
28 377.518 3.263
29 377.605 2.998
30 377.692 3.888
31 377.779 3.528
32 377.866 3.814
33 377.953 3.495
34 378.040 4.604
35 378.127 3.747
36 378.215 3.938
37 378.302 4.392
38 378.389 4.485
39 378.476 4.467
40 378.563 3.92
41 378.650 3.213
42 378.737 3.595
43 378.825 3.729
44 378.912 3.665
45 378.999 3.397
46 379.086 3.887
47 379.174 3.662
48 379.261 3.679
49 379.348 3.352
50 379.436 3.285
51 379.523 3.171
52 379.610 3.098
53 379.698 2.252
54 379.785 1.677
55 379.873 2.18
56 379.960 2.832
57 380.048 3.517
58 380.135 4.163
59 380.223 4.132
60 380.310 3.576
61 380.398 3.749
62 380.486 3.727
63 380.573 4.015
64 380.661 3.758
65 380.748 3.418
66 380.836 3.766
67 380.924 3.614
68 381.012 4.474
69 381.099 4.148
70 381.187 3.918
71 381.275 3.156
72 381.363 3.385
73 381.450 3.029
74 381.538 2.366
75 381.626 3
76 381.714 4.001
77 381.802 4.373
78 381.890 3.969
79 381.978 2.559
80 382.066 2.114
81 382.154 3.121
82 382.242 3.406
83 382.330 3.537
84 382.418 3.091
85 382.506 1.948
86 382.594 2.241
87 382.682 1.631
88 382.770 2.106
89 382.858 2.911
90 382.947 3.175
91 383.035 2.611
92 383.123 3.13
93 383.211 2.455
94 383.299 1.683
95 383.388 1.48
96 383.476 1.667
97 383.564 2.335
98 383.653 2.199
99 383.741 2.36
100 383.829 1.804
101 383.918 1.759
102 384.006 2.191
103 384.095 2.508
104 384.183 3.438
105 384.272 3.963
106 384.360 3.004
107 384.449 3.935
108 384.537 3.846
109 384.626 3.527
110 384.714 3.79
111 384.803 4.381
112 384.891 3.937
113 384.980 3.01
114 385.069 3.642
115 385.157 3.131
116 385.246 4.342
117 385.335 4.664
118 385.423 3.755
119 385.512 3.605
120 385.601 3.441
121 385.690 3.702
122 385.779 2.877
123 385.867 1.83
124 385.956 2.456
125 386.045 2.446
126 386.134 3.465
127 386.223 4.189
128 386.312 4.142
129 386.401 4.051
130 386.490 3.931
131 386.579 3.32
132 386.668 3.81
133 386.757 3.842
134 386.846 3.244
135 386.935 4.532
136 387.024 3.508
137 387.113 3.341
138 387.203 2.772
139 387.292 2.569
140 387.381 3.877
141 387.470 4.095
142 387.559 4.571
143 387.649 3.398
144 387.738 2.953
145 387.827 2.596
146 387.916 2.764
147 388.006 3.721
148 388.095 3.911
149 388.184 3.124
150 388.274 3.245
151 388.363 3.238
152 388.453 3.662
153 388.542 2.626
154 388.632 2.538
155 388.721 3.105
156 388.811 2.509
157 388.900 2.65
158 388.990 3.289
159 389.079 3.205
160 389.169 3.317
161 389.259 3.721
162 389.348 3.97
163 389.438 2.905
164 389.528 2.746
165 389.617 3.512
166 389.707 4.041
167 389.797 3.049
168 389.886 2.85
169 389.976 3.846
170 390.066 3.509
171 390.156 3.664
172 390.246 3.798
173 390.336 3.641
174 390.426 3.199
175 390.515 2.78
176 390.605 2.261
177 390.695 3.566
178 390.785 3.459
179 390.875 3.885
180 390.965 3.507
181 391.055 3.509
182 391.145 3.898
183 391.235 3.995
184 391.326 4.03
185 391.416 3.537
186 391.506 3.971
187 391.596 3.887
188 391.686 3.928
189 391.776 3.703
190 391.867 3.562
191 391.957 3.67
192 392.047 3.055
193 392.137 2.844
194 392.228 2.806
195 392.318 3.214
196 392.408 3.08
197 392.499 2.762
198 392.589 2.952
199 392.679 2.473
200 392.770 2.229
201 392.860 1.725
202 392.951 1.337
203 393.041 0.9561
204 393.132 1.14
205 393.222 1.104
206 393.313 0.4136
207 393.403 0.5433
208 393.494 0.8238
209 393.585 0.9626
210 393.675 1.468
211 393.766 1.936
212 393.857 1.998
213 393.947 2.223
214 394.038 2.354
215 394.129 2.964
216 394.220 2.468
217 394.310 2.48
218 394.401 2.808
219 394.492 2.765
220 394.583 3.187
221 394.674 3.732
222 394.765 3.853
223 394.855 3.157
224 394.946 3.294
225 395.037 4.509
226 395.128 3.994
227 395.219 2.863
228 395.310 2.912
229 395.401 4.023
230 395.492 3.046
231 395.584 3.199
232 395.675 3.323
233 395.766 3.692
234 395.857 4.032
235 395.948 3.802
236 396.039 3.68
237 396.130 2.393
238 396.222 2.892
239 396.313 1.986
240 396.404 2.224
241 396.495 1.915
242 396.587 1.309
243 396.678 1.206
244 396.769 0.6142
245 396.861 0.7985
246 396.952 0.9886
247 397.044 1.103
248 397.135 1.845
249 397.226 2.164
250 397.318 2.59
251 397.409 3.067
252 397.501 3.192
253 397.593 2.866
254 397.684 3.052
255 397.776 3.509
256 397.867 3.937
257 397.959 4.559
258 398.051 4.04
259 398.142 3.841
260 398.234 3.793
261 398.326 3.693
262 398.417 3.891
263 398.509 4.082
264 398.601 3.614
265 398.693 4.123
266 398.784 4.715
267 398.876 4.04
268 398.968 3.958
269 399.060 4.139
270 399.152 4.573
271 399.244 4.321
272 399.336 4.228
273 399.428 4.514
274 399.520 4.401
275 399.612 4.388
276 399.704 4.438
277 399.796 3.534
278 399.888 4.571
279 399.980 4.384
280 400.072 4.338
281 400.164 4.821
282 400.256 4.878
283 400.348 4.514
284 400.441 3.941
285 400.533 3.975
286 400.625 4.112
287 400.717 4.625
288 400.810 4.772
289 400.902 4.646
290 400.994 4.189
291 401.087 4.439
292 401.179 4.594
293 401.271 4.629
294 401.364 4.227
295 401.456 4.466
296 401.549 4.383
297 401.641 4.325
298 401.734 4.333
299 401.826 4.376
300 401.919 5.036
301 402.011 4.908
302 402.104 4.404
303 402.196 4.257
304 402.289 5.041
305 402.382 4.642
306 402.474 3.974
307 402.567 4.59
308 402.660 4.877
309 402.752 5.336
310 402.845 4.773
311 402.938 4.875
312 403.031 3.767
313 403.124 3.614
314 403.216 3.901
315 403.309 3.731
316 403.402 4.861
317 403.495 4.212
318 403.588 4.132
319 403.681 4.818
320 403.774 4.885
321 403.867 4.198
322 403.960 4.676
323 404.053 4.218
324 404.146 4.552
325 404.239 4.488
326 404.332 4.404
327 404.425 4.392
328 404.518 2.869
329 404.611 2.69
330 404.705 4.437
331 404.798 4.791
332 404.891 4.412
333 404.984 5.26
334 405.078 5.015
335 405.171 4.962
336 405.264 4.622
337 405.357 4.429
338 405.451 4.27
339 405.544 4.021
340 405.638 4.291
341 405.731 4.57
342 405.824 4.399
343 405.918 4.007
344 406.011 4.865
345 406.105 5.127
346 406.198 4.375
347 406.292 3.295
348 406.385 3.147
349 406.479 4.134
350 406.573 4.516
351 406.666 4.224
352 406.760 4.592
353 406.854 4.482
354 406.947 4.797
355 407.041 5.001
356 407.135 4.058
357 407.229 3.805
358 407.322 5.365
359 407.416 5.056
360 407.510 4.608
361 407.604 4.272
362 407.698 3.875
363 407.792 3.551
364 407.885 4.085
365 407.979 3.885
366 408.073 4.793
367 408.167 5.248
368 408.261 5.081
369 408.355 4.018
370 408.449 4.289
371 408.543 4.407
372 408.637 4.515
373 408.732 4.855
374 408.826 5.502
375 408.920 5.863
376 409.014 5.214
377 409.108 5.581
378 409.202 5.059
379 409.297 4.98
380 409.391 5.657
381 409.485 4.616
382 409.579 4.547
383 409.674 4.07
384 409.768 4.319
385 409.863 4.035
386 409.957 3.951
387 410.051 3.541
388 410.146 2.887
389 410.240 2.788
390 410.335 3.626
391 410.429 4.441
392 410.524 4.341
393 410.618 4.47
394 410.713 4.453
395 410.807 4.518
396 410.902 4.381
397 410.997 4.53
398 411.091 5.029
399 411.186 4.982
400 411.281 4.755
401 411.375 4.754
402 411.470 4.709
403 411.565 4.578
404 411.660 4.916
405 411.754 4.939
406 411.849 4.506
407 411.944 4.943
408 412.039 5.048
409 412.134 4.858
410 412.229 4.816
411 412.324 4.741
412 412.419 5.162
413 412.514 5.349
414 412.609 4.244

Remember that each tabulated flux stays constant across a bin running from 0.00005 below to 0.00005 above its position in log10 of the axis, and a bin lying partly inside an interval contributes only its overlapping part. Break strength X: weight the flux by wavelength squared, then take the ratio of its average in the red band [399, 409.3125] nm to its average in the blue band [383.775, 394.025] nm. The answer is 1.55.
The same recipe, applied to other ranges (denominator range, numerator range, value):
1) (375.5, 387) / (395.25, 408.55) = 1.36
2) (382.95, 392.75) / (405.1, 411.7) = 1.52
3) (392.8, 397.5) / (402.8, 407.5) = 1.95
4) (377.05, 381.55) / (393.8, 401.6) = 1.09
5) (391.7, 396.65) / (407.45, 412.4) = 1.87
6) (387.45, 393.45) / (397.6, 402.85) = 1.48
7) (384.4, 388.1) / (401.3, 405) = 1.35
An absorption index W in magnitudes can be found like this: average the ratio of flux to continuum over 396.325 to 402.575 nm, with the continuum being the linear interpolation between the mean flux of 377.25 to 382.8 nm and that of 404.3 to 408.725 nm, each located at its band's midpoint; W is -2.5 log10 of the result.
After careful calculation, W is 0.10 mag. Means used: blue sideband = 3.41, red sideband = 4.37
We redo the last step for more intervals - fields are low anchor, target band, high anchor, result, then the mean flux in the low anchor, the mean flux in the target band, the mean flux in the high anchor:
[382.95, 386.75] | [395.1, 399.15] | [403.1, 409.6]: 0.26 mag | 3.15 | 3.07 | 4.48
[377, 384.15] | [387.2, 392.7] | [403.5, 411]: 0.08 mag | 3.17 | 3.34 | 4.42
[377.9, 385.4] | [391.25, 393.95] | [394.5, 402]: 0.40 mag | 3.27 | 2.43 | 3.63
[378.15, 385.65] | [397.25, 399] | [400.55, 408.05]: 0.11 mag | 3.25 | 3.69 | 4.4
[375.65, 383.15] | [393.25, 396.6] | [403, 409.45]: 0.43 mag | 3.31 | 2.69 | 4.47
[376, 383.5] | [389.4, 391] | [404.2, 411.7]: 0.11 mag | 3.27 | 3.35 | 4.45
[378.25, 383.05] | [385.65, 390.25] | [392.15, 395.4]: -0.18 mag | 3.34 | 3.34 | 2.41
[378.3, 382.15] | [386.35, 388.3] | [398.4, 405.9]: 0.08 mag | 3.48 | 3.51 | 4.38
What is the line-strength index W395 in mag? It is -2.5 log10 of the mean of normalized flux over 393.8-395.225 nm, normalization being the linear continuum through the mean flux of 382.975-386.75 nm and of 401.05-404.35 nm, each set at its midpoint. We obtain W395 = 0.26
